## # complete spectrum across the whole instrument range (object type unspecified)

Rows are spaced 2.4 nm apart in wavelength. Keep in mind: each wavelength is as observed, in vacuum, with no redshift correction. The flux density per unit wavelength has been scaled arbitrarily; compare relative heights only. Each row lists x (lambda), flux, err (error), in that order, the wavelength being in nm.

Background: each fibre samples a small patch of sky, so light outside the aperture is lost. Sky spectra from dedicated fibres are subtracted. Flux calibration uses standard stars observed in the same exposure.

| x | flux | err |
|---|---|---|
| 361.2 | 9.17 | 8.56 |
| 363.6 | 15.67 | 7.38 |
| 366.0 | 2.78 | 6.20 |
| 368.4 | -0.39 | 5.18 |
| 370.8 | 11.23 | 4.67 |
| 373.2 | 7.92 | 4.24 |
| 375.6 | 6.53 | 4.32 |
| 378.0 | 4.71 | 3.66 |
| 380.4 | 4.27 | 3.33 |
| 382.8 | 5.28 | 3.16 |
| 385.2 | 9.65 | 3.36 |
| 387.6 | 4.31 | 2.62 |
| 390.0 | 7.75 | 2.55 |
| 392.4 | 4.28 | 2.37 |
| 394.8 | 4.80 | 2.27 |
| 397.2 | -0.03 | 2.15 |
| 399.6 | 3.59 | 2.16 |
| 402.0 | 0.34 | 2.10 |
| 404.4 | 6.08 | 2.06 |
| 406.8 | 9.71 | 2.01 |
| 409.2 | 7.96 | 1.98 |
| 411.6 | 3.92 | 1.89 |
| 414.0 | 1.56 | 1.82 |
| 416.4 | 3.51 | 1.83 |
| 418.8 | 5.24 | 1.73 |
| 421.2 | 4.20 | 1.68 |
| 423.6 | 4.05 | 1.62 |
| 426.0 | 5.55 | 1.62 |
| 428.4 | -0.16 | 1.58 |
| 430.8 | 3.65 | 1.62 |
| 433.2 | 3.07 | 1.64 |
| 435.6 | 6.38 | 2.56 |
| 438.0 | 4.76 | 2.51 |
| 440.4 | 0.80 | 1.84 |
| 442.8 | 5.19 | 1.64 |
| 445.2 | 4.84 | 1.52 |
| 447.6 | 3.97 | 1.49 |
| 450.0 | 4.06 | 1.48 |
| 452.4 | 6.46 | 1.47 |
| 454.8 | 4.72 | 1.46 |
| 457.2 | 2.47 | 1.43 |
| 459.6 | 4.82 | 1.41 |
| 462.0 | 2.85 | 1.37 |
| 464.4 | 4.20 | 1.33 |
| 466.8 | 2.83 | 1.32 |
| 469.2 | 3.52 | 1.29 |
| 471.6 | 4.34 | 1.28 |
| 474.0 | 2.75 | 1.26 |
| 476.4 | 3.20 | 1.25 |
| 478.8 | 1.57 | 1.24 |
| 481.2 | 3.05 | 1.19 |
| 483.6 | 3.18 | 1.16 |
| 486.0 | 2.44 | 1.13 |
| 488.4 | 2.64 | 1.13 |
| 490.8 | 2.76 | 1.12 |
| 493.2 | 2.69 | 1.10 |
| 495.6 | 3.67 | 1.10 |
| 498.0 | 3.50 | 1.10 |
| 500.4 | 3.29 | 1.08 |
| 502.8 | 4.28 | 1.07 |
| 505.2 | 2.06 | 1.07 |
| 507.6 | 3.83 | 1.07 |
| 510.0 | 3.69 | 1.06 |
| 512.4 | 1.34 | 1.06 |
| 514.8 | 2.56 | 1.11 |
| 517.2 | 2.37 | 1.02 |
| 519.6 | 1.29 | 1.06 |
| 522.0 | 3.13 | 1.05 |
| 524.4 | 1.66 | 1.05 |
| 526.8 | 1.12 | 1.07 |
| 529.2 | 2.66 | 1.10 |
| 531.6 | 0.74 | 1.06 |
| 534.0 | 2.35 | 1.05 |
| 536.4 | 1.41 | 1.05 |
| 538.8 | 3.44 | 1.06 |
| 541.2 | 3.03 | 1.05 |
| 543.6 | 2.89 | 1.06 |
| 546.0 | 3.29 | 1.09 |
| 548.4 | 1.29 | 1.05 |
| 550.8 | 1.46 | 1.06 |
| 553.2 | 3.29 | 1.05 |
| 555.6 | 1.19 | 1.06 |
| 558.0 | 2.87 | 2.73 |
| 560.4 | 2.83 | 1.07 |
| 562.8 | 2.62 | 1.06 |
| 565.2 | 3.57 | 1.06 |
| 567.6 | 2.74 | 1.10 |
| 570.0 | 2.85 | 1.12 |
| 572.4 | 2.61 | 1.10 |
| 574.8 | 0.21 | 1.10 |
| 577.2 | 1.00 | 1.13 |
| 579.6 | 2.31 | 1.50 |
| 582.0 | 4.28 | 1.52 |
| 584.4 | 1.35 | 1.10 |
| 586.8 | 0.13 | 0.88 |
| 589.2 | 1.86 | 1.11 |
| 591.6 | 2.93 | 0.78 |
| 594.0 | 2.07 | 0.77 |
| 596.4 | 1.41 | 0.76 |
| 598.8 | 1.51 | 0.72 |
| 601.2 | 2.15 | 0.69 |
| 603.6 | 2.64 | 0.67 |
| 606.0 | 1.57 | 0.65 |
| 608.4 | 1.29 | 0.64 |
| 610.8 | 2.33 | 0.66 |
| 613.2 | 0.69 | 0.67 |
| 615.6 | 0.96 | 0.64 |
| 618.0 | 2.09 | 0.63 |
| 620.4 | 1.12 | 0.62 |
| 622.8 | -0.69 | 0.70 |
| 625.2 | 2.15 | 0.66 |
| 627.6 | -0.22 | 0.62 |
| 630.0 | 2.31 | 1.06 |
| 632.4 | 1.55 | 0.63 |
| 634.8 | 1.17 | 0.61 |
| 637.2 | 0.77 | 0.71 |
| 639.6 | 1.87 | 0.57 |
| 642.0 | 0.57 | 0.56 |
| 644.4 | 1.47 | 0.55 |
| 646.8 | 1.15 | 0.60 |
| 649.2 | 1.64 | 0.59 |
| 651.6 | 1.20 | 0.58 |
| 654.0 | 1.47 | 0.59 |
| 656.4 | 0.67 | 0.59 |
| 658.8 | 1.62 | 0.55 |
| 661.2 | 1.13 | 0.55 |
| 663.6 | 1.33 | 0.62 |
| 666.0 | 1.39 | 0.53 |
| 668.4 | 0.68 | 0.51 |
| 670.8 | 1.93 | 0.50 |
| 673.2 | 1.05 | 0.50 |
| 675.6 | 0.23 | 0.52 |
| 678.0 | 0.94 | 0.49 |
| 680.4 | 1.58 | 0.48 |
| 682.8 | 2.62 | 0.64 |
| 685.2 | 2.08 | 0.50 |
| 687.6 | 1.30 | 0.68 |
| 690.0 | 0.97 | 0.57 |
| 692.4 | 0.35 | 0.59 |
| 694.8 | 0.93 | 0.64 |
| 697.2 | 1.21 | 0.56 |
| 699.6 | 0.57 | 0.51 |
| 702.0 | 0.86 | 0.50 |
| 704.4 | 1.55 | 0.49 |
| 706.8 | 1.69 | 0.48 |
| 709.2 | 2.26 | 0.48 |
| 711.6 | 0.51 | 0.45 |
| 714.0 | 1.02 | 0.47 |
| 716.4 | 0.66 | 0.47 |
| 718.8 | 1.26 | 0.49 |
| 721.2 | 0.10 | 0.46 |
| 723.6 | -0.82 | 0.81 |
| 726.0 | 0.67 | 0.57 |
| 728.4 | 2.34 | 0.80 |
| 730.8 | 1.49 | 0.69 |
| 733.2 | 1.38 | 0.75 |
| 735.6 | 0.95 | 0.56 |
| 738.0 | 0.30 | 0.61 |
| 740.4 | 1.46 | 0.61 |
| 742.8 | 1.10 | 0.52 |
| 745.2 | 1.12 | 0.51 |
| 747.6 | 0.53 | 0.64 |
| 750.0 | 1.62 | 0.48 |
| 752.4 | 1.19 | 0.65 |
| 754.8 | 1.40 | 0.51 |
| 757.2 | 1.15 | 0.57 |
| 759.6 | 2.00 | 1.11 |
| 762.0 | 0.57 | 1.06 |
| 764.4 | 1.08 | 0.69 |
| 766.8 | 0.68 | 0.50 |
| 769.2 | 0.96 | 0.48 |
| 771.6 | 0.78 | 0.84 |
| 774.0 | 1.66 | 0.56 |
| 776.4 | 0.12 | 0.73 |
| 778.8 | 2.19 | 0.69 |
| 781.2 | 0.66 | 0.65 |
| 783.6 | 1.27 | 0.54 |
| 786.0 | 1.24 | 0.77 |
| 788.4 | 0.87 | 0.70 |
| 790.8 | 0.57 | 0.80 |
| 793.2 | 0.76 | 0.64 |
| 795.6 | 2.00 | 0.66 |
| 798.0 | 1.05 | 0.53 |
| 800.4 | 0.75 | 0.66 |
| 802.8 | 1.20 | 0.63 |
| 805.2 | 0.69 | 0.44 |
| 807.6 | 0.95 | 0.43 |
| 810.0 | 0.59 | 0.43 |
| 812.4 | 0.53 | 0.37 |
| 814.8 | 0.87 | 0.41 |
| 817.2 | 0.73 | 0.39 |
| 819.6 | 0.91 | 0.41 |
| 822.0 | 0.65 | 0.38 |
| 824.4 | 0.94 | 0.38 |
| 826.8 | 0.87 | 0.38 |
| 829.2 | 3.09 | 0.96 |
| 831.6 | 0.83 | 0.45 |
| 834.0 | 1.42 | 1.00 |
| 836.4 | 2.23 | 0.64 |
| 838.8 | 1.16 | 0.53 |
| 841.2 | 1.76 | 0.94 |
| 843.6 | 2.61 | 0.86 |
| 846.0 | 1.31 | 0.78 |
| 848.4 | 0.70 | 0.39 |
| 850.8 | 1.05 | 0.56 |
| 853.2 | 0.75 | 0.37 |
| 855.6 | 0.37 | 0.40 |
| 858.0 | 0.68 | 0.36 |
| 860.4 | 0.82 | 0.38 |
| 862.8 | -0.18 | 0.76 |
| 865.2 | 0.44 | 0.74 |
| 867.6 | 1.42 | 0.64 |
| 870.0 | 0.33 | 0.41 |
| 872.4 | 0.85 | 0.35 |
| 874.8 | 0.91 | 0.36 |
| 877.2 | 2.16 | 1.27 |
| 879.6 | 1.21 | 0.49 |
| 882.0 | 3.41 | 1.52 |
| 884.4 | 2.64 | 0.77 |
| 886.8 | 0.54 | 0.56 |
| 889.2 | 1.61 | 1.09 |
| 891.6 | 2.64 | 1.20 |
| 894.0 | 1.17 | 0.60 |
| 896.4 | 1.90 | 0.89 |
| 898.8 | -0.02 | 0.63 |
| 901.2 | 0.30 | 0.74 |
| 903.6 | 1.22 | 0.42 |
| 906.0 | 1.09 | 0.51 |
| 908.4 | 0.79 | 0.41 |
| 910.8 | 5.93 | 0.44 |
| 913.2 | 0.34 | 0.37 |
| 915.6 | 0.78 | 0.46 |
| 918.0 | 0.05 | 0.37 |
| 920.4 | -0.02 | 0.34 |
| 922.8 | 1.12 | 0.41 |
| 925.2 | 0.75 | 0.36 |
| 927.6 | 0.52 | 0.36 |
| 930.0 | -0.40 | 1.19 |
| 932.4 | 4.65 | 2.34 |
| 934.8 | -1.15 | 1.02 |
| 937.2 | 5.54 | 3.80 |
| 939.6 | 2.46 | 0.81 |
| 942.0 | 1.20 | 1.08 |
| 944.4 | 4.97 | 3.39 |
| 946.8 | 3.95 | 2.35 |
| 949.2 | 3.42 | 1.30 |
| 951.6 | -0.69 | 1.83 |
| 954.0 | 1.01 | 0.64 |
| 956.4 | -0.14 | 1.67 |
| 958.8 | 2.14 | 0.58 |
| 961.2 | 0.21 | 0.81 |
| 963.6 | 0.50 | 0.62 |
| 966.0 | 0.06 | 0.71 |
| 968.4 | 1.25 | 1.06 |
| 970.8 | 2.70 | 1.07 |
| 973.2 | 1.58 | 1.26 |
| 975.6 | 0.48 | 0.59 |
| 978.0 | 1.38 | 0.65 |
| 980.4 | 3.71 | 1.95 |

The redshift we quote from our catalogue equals 1.442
